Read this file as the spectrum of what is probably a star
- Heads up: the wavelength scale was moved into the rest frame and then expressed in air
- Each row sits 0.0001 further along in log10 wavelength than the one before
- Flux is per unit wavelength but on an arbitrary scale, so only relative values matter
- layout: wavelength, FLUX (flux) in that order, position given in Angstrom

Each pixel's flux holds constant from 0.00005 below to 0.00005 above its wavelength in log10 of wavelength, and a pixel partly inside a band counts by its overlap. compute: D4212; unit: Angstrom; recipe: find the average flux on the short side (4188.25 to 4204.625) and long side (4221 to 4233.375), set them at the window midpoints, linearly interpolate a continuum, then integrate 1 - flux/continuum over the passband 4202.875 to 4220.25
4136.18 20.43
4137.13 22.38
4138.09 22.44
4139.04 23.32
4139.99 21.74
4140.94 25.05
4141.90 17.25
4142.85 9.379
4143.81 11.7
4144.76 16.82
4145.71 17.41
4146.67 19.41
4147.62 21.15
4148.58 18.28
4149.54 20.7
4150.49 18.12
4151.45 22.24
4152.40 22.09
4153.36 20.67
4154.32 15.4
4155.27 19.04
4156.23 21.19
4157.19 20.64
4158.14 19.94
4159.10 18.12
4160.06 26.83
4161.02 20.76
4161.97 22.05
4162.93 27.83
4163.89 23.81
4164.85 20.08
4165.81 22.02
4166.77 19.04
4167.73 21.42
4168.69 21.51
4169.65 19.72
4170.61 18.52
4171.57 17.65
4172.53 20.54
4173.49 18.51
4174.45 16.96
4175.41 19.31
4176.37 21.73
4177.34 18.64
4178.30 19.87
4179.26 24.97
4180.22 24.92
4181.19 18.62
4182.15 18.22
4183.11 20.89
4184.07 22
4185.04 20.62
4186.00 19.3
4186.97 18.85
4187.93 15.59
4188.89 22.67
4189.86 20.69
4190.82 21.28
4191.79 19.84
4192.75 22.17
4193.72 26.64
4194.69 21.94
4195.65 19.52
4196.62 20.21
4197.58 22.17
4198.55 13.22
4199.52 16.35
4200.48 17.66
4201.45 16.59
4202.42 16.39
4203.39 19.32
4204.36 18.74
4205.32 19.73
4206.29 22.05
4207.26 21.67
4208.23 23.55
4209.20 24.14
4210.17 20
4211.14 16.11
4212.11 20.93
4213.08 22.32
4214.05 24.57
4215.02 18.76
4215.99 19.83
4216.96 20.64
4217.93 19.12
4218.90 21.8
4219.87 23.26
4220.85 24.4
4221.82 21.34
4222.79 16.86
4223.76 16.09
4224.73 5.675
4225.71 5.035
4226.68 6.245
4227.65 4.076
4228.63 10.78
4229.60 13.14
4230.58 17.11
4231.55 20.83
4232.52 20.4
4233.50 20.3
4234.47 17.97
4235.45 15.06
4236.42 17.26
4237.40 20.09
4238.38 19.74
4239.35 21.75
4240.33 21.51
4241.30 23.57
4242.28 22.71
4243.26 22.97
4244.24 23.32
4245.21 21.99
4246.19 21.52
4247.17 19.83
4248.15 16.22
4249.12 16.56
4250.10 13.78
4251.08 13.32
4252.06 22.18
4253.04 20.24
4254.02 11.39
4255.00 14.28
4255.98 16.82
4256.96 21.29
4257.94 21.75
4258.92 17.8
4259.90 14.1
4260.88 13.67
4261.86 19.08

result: -4.4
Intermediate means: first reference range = 19.7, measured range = 20.9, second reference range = 13.7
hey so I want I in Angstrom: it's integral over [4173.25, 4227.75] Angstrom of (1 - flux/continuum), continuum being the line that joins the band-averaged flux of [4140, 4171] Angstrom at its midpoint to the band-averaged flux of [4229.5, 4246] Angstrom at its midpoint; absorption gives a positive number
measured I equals 2.2 Angstrom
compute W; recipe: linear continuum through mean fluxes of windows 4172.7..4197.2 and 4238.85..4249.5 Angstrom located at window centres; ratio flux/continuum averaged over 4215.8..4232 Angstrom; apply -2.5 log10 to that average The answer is 0.32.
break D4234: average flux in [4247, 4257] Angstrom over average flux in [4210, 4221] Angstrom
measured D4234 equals 0.8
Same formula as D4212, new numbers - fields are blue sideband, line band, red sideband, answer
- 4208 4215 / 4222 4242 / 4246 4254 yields 3.43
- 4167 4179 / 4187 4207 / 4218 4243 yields -1.12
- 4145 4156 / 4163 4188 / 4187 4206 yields -1.05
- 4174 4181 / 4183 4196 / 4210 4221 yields -0.02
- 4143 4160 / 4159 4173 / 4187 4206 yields -1.64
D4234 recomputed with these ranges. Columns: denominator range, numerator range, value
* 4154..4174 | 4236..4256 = 0.92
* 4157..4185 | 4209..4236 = 0.83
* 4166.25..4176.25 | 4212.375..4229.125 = 0.85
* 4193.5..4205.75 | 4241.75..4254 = 1.02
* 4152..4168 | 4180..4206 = 0.93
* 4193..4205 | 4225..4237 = 0.73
